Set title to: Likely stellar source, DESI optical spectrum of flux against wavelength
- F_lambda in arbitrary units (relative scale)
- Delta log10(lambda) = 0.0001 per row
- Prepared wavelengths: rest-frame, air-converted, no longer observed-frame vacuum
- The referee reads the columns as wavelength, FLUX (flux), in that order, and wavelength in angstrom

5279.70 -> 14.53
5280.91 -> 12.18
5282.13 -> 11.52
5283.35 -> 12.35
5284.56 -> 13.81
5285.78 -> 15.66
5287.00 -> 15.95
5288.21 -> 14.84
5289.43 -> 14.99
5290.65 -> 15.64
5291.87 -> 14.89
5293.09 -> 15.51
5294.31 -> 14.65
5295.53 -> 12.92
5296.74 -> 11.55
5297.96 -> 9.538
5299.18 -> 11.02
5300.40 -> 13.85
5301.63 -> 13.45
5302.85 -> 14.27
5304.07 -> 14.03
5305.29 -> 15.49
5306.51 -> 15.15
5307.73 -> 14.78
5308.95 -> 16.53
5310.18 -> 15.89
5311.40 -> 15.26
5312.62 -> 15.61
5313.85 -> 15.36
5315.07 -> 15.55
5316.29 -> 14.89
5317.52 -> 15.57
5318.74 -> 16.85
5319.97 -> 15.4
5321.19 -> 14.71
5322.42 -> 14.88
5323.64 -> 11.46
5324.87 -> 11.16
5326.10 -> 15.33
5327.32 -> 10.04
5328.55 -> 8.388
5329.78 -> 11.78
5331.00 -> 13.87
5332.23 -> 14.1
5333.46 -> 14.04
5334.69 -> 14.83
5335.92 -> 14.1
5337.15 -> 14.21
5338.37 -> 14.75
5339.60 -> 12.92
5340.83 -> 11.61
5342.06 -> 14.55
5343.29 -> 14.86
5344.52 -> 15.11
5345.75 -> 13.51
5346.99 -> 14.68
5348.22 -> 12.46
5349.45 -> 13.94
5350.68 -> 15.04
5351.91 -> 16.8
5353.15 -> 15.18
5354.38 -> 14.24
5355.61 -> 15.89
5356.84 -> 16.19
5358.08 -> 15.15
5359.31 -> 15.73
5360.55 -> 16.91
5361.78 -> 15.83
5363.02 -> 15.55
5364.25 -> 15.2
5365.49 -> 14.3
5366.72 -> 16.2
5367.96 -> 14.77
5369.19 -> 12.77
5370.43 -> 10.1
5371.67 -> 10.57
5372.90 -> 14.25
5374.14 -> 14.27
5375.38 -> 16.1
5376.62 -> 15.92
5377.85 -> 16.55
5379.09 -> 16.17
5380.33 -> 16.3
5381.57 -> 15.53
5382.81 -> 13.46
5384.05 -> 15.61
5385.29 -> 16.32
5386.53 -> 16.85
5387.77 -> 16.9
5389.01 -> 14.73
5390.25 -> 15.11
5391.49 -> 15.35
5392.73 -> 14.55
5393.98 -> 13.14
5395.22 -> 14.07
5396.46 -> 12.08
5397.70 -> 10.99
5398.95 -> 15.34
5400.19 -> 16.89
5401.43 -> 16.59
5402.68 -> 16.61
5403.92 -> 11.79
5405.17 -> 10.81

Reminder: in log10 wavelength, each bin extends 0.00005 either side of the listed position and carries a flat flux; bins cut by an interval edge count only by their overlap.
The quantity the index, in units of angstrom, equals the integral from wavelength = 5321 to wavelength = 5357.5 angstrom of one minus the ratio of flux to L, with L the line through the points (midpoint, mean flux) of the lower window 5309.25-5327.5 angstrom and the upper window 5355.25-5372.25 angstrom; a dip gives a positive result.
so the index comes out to 2.1 angstrom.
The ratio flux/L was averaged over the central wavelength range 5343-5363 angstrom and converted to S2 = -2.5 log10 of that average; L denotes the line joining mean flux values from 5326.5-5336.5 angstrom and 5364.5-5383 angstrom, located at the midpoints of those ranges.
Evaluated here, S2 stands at -0.11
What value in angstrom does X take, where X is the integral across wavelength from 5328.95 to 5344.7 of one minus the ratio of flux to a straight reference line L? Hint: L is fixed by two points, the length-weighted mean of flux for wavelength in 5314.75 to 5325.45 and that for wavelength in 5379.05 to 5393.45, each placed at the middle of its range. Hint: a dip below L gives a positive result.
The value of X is 1.0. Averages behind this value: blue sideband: 14.5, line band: 13.8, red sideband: 15.5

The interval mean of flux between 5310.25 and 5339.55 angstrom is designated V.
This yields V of 14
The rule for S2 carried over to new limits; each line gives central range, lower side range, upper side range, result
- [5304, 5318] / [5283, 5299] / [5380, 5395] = -0.084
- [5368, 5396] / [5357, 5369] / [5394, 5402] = 0.002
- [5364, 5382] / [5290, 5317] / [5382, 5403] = 0.018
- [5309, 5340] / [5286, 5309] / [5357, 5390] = 0.029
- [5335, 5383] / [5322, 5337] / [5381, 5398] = -0.071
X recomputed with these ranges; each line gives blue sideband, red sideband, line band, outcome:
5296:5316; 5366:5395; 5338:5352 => 0.45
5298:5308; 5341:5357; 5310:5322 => -1.28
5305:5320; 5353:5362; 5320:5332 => 2.31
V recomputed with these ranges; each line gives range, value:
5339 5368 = 14.9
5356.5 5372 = 14.6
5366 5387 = 14.8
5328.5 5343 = 13.5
